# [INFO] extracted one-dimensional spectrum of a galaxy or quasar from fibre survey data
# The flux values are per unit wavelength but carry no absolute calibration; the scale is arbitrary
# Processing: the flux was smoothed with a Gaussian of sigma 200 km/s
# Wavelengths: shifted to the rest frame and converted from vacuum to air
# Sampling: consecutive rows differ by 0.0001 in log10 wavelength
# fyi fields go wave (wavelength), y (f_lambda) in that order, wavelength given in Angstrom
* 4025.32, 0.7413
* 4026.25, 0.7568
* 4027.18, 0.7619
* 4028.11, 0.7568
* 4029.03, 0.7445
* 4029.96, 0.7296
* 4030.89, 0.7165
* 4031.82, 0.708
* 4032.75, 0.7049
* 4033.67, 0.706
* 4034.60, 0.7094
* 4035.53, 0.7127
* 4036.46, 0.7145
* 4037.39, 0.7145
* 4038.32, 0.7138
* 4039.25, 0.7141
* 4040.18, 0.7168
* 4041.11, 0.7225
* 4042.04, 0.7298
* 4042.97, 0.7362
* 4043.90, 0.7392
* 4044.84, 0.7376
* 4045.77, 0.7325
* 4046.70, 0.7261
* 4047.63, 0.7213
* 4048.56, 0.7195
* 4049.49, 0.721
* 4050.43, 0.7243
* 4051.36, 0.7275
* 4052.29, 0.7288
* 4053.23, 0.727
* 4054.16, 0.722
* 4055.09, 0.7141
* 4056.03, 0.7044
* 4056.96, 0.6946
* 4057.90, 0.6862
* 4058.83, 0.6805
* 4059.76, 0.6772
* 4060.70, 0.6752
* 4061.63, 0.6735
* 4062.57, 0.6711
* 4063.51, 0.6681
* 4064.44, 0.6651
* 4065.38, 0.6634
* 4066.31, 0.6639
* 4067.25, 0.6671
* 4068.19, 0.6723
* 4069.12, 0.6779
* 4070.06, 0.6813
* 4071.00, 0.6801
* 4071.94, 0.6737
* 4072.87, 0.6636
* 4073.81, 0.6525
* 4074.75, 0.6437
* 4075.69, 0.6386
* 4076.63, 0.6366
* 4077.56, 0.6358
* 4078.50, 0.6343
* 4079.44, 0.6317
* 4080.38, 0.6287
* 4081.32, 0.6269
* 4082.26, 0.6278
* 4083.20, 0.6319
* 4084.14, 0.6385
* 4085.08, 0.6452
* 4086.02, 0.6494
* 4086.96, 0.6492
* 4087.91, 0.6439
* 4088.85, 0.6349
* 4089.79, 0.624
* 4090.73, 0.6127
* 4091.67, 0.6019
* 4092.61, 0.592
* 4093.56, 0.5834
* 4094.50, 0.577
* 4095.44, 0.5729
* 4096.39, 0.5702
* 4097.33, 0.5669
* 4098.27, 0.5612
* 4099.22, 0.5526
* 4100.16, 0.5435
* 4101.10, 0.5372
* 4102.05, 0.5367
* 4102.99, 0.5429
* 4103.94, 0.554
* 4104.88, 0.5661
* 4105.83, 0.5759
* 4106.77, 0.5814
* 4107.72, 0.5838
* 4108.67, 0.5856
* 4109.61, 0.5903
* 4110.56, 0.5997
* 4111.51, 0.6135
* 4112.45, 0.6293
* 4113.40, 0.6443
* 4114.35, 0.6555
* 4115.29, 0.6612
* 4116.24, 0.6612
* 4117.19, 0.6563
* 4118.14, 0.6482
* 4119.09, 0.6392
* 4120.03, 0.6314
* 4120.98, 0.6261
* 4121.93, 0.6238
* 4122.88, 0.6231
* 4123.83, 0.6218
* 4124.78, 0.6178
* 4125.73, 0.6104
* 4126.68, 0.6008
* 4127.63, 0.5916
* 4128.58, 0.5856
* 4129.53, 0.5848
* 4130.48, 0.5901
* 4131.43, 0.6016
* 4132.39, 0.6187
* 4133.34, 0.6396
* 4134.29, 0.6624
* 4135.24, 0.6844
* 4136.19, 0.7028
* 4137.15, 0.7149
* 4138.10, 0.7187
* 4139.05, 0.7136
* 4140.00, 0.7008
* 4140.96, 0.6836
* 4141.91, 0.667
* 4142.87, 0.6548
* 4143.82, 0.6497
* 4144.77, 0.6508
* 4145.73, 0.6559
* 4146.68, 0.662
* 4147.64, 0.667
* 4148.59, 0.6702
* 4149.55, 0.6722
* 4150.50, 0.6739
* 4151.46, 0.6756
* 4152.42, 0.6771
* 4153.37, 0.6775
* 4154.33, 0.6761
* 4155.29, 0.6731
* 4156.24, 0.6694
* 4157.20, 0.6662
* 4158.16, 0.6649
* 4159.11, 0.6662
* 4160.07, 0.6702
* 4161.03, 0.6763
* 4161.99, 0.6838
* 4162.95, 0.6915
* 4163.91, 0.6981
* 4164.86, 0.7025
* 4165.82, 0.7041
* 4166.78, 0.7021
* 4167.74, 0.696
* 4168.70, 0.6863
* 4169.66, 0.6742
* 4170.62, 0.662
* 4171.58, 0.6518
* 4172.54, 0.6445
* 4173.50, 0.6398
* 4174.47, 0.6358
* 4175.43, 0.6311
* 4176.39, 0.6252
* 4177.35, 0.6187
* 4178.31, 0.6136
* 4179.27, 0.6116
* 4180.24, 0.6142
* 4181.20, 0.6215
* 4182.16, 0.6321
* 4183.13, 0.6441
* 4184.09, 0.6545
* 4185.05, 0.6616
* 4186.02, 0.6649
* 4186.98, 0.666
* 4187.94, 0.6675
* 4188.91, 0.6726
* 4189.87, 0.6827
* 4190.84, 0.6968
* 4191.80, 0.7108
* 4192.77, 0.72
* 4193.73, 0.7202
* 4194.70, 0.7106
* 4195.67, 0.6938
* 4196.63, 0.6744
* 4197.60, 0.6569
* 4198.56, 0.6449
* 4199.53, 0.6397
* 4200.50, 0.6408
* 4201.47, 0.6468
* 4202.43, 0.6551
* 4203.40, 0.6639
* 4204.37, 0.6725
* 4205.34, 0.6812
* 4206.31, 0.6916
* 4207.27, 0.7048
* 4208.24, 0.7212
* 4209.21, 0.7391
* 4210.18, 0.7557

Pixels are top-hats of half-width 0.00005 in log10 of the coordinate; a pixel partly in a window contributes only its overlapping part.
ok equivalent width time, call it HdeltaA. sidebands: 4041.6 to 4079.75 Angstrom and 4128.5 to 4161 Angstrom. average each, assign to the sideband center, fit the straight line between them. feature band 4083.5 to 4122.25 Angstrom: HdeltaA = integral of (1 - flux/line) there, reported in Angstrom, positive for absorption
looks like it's 4.1 Angstrom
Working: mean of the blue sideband 0.688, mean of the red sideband 0.664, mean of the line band 0.604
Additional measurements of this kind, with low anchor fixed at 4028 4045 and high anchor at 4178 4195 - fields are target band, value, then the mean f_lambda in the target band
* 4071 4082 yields 0.98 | 0.644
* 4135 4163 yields 0.09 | 0.677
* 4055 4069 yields 0.68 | 0.677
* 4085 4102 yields 2.60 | 0.593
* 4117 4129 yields 1.19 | 0.621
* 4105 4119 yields 1.48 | 0.619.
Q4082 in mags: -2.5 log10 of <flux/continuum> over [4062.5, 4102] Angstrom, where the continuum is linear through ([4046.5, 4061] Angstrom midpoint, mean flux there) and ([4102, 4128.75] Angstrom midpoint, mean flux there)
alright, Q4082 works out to 0.06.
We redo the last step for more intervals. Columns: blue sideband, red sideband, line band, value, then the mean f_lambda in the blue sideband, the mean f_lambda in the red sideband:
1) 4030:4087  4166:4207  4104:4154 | 0.06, 0.687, 0.662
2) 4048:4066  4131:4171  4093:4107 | 0.22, 0.697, 0.675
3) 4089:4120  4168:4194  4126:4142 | -0.05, 0.596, 0.656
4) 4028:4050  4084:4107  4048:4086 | -0.03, 0.722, 0.588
